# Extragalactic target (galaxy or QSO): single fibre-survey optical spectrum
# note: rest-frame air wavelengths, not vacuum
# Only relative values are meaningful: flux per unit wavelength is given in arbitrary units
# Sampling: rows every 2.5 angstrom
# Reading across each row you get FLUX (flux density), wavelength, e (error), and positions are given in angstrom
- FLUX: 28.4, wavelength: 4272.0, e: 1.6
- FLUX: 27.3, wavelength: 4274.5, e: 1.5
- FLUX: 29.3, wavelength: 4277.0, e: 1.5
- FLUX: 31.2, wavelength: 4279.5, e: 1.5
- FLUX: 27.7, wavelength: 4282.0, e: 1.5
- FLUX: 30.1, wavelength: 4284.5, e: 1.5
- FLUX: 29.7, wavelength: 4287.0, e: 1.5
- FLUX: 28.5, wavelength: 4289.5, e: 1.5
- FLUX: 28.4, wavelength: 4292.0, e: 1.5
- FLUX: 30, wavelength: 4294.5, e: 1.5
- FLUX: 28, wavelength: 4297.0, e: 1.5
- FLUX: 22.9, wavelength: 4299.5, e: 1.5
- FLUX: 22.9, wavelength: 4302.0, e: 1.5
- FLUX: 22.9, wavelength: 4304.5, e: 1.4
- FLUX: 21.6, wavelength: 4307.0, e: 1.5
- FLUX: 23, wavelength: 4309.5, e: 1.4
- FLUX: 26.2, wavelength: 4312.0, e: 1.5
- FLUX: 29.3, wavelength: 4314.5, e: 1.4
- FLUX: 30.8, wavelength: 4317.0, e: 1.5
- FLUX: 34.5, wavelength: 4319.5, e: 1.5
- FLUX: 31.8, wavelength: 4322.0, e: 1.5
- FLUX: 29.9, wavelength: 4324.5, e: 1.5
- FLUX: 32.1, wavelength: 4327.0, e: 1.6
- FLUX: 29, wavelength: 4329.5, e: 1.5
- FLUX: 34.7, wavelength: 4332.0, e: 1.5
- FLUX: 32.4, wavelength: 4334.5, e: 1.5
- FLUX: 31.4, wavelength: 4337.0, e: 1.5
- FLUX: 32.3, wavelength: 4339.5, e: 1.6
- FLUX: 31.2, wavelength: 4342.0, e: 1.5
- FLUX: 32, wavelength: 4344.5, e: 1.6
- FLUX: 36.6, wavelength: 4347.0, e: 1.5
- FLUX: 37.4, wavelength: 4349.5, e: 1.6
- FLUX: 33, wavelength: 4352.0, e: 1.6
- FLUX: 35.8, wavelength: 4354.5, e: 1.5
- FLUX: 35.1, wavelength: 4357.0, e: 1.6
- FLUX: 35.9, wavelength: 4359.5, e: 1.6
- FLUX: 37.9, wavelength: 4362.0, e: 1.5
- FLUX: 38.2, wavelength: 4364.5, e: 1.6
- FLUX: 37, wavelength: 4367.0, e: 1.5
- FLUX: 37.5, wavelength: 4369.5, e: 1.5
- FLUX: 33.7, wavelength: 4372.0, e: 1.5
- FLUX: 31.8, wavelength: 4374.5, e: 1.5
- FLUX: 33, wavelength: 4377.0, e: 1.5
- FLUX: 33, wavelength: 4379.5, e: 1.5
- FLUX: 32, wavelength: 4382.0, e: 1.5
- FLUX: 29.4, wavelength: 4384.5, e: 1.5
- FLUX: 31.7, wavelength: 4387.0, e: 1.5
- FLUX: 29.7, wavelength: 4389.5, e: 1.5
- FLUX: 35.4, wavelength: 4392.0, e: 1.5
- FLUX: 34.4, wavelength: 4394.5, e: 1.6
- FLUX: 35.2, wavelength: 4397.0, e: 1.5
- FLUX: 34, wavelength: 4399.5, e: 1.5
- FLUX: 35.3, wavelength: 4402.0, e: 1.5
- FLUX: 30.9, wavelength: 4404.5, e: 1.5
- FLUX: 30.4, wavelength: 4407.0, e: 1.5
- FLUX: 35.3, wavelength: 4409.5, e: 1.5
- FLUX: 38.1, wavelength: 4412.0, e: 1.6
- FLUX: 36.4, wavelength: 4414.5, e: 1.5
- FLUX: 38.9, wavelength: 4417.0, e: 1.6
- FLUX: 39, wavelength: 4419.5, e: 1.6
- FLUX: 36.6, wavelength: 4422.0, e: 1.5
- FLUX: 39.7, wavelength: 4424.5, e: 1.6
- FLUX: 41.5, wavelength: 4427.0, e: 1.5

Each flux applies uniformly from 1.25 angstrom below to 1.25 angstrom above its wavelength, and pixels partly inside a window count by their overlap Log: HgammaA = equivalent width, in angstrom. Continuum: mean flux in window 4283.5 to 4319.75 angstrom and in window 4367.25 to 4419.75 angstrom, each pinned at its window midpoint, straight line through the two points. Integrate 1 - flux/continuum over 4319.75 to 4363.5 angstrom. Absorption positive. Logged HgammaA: -4.9 angstrom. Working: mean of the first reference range 27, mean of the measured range 33.5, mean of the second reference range 34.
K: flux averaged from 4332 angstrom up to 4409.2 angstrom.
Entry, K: 33.8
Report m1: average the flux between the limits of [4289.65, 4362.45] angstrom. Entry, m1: 30.5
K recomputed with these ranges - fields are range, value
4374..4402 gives 32.8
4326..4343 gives 31.9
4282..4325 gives 27.6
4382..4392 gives 31.1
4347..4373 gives 36.2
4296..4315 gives 24.4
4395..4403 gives 34.8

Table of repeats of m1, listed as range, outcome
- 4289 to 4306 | 26.1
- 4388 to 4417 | 34.3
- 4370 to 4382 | 33.1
